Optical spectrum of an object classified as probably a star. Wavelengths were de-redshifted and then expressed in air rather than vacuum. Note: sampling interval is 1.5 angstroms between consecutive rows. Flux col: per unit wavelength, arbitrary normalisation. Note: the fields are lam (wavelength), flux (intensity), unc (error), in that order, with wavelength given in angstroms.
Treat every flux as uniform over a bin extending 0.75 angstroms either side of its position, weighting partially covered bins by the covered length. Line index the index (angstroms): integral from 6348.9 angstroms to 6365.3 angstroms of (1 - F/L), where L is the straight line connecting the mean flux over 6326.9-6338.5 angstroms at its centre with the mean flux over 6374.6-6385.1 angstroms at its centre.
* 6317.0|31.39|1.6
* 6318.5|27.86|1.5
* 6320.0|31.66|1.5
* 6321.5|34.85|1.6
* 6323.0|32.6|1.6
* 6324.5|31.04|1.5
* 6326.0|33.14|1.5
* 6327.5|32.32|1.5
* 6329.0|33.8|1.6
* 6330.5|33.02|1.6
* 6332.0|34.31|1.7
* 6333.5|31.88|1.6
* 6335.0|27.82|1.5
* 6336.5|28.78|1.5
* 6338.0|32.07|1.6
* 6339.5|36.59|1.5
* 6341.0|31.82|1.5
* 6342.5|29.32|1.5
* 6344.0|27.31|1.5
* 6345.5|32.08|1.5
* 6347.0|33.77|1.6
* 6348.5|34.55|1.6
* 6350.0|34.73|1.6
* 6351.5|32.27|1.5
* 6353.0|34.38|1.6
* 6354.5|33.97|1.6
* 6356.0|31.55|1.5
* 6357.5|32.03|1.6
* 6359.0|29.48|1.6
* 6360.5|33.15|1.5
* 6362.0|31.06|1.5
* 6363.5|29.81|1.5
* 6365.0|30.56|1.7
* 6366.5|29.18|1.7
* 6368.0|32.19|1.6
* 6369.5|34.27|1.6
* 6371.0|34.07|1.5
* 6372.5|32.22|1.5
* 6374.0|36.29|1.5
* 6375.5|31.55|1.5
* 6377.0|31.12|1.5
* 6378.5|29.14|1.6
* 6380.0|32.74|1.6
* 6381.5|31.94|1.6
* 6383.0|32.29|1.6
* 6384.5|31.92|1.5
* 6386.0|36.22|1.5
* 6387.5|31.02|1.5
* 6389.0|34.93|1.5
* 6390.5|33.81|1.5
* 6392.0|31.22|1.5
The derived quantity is -0.3 angstroms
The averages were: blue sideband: 31.7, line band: 32.2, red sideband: 31.6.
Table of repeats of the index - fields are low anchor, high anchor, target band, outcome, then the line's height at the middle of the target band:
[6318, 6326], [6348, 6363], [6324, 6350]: 0.1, 32.2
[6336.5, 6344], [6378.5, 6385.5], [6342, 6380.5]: -0.3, 31.8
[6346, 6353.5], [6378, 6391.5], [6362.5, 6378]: 0.5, 33.2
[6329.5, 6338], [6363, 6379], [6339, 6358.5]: -0.6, 31.6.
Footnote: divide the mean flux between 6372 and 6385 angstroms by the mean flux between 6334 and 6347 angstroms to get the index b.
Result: 1.04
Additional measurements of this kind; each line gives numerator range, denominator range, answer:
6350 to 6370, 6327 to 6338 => 1.01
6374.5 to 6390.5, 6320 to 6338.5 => 1.01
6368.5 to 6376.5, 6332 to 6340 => 1.06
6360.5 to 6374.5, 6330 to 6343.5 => 1.02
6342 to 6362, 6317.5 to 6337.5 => 1.01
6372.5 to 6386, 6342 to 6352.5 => 1.01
